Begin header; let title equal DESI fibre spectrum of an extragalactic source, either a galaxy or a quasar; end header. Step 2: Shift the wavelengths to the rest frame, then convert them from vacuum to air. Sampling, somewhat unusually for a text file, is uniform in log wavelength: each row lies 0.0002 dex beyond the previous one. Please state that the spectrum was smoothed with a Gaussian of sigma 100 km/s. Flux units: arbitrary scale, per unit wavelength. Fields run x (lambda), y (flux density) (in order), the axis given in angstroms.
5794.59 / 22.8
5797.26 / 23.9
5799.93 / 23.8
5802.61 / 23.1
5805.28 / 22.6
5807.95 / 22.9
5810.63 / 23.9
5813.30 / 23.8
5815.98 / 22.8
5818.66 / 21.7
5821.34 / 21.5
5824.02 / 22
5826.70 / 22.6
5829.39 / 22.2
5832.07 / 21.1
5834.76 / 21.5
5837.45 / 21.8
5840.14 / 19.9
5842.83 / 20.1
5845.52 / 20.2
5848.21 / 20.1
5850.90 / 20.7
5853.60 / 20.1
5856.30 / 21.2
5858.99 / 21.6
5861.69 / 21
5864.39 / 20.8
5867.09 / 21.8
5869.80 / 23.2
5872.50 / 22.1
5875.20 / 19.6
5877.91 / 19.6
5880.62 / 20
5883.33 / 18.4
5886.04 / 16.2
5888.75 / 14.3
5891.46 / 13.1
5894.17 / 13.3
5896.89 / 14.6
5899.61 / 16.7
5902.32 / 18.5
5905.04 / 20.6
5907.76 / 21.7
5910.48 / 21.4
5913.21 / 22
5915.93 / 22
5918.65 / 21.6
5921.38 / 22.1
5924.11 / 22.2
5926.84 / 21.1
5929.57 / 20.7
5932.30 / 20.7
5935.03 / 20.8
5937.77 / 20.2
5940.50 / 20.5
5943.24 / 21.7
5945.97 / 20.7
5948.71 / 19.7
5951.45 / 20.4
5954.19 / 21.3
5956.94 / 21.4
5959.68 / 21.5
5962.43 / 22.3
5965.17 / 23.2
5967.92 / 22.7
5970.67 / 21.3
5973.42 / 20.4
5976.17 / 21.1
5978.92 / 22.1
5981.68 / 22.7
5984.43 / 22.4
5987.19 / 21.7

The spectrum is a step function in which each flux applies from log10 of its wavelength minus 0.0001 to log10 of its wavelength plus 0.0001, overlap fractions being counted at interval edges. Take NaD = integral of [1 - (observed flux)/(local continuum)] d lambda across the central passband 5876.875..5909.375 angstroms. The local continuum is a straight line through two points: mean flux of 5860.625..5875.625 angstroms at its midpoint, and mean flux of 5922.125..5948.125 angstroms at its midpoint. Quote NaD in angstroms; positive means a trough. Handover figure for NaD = 6.18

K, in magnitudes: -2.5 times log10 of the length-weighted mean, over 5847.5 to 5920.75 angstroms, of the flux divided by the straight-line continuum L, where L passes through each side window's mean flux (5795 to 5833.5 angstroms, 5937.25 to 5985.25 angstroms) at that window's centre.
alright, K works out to 0.14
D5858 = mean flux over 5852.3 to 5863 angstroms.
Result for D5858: 21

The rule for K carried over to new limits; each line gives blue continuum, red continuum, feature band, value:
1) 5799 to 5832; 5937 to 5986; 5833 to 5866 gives 0.08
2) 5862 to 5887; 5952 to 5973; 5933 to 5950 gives 0.04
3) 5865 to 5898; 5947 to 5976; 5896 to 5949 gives -0.04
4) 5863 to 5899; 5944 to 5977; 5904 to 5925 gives -0.11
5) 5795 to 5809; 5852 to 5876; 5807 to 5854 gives 0.04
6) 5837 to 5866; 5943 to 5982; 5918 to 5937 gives 0.00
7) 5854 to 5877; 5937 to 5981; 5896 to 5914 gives 0.10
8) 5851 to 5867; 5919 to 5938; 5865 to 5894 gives 0.13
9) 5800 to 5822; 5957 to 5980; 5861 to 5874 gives 0.03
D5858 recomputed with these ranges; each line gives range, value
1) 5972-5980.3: 21.2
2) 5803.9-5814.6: 23.3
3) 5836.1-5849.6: 20.4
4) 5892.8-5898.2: 13.9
